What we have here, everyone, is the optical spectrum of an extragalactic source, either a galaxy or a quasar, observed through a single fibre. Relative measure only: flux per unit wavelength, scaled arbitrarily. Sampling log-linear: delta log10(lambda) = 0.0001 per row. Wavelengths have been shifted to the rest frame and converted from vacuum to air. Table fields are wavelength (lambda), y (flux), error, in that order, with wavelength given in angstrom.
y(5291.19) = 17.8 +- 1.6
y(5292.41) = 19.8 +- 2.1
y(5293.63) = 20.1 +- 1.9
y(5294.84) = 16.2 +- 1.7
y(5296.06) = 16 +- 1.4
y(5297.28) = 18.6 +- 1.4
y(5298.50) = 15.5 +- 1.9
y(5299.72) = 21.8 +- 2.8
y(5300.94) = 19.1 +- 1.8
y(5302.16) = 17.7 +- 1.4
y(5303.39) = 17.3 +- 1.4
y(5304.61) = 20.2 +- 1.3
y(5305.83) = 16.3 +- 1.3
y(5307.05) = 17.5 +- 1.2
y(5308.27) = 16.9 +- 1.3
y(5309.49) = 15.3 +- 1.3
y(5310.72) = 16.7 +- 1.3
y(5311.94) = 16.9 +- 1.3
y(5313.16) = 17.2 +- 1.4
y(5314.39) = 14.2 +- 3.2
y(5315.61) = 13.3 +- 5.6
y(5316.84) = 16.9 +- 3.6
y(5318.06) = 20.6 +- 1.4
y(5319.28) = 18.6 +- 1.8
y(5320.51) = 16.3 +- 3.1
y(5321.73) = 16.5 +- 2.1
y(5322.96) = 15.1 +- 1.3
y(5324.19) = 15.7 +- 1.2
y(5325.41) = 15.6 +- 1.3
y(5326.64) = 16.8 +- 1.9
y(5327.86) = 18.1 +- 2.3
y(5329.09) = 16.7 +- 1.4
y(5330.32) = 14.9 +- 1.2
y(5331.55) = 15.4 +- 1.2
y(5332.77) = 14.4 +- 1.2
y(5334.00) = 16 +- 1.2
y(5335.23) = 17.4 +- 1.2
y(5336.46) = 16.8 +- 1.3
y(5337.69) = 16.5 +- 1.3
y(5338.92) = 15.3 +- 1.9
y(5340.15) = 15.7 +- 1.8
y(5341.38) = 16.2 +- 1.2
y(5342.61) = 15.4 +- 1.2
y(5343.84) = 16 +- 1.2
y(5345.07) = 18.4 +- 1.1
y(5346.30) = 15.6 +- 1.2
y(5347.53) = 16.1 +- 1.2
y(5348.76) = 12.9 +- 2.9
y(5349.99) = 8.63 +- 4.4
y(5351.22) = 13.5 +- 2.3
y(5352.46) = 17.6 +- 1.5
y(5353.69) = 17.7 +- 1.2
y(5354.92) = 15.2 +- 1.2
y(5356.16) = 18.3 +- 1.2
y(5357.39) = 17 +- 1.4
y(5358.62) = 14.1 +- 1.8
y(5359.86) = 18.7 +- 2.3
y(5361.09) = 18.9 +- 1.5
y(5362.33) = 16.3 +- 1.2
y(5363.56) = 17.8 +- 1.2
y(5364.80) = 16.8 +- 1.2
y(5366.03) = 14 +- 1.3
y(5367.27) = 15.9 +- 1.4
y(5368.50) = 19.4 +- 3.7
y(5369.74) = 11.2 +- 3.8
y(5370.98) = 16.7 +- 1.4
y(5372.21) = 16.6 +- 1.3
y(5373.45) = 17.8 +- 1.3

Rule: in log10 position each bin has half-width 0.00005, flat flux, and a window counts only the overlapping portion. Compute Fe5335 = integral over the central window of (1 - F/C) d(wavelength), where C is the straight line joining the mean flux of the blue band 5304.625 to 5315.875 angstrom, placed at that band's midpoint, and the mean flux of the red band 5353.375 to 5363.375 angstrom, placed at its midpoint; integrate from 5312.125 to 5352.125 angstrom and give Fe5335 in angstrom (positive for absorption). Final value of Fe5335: 1.9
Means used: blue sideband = 16.3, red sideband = 17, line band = 15.9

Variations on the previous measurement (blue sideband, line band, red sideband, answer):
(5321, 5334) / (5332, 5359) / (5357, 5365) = 1.4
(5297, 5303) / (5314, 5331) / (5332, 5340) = 0.5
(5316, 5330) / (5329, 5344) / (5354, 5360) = 0.8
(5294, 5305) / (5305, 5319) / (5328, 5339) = 0.5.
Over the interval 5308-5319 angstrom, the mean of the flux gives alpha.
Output 16.5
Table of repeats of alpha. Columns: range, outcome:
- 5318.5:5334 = 16.2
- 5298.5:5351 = 16.4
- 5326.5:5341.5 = 16.1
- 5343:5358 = 15.6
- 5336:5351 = 15.2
